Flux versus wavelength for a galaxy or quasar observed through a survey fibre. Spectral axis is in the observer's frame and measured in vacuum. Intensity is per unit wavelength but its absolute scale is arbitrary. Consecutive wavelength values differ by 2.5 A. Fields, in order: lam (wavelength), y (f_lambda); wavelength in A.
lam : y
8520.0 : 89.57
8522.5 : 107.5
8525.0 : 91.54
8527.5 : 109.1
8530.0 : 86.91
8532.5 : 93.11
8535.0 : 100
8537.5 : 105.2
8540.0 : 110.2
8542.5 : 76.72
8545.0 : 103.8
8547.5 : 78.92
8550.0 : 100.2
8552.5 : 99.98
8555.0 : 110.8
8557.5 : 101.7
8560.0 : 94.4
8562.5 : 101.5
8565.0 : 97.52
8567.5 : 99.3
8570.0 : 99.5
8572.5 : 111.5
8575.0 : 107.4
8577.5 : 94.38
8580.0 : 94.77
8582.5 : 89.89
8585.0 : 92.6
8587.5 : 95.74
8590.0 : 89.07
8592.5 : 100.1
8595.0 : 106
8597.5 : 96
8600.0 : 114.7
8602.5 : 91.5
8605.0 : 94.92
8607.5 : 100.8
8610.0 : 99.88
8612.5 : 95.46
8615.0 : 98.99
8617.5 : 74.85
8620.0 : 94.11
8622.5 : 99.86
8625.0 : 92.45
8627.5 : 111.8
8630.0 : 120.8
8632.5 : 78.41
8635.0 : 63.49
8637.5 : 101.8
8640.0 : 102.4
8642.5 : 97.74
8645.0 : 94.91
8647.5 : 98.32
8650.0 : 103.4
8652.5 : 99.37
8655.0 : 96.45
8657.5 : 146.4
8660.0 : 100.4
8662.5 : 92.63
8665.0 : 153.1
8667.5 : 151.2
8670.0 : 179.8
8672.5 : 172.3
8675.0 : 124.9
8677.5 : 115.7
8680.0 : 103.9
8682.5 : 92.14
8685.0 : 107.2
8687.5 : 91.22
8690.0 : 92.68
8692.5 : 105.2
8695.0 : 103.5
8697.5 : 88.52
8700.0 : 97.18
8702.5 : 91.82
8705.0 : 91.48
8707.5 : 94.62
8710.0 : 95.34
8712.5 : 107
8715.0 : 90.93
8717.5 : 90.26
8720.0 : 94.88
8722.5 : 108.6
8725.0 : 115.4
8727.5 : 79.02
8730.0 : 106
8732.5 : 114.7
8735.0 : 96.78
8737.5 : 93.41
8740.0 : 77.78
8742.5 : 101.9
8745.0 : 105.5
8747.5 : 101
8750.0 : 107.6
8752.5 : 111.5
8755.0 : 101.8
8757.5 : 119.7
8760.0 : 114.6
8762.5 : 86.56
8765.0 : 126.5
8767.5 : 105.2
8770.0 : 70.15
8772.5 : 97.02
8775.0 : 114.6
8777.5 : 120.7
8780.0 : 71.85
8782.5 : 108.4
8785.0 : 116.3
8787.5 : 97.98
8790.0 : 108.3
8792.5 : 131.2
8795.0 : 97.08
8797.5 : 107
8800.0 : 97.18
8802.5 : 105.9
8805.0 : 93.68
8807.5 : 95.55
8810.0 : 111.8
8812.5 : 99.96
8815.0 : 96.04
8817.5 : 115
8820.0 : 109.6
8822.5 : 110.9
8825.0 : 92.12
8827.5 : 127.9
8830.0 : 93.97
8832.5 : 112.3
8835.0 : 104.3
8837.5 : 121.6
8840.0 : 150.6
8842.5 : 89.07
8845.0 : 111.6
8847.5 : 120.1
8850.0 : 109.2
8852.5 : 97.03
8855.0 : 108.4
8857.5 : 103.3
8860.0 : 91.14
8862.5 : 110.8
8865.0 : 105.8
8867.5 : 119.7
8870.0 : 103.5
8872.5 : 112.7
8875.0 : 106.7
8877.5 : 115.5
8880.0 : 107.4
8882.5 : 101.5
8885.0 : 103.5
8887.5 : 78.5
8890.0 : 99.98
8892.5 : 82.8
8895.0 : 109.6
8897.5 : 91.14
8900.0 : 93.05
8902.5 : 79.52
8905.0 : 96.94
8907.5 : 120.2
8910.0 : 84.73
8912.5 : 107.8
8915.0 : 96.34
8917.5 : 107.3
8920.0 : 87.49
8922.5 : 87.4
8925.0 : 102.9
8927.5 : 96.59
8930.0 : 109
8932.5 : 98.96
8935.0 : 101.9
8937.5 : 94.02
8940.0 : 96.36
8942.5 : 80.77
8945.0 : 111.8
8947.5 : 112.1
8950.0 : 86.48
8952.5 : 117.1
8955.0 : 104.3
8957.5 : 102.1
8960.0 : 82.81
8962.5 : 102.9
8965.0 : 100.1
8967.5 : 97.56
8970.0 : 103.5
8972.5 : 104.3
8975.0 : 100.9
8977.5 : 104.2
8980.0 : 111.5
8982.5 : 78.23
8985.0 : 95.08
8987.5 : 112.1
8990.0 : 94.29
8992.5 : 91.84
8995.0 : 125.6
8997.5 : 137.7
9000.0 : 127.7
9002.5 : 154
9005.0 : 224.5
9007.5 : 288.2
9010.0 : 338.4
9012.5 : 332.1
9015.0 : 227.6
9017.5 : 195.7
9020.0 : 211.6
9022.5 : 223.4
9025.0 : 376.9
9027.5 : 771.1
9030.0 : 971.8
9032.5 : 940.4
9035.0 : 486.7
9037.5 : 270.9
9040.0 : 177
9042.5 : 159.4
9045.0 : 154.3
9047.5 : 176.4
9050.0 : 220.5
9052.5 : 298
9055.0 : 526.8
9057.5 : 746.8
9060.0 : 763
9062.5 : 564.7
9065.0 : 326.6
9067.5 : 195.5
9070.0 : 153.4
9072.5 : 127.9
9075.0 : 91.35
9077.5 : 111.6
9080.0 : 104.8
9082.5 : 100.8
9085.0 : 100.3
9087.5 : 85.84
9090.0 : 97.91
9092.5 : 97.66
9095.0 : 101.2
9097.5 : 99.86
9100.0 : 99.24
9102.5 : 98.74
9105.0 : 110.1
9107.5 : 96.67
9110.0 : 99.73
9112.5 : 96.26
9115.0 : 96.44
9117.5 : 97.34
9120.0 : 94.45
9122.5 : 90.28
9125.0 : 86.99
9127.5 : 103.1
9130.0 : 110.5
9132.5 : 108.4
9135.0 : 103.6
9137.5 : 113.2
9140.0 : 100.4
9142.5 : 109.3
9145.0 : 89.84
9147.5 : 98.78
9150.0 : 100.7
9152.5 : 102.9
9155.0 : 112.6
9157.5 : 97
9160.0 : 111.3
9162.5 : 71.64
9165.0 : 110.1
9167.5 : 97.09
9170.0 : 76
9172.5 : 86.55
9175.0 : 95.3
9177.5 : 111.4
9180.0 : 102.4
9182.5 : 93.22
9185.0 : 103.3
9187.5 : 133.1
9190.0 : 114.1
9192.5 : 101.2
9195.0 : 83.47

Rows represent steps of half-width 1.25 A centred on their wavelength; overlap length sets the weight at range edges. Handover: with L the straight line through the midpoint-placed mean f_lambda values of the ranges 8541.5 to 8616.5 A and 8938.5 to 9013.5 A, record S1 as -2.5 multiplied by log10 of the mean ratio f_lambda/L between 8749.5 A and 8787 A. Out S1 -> 0.084 mag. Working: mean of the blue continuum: 97.9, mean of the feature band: 105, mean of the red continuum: 130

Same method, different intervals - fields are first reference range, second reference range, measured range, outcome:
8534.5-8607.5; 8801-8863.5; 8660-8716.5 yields -0.085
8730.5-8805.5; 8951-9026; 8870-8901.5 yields 0.288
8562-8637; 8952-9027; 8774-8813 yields 0.227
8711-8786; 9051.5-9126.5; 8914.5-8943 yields 0.467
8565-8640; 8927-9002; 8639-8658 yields -0.059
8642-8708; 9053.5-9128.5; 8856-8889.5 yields 0.367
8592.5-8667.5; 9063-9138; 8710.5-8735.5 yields 0.047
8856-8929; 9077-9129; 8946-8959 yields -0.048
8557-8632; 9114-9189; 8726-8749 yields 0.014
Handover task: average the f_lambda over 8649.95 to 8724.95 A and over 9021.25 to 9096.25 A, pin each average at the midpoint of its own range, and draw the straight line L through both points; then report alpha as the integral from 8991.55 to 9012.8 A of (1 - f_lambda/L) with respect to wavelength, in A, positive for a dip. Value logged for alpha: 6.6 A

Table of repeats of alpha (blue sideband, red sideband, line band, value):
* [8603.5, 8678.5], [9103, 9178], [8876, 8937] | 3.1 A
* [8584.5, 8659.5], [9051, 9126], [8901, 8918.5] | 6.5 A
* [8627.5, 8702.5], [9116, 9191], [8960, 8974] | 0.5 A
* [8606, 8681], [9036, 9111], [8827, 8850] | 6.2 A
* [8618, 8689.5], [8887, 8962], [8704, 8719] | 1.7 A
